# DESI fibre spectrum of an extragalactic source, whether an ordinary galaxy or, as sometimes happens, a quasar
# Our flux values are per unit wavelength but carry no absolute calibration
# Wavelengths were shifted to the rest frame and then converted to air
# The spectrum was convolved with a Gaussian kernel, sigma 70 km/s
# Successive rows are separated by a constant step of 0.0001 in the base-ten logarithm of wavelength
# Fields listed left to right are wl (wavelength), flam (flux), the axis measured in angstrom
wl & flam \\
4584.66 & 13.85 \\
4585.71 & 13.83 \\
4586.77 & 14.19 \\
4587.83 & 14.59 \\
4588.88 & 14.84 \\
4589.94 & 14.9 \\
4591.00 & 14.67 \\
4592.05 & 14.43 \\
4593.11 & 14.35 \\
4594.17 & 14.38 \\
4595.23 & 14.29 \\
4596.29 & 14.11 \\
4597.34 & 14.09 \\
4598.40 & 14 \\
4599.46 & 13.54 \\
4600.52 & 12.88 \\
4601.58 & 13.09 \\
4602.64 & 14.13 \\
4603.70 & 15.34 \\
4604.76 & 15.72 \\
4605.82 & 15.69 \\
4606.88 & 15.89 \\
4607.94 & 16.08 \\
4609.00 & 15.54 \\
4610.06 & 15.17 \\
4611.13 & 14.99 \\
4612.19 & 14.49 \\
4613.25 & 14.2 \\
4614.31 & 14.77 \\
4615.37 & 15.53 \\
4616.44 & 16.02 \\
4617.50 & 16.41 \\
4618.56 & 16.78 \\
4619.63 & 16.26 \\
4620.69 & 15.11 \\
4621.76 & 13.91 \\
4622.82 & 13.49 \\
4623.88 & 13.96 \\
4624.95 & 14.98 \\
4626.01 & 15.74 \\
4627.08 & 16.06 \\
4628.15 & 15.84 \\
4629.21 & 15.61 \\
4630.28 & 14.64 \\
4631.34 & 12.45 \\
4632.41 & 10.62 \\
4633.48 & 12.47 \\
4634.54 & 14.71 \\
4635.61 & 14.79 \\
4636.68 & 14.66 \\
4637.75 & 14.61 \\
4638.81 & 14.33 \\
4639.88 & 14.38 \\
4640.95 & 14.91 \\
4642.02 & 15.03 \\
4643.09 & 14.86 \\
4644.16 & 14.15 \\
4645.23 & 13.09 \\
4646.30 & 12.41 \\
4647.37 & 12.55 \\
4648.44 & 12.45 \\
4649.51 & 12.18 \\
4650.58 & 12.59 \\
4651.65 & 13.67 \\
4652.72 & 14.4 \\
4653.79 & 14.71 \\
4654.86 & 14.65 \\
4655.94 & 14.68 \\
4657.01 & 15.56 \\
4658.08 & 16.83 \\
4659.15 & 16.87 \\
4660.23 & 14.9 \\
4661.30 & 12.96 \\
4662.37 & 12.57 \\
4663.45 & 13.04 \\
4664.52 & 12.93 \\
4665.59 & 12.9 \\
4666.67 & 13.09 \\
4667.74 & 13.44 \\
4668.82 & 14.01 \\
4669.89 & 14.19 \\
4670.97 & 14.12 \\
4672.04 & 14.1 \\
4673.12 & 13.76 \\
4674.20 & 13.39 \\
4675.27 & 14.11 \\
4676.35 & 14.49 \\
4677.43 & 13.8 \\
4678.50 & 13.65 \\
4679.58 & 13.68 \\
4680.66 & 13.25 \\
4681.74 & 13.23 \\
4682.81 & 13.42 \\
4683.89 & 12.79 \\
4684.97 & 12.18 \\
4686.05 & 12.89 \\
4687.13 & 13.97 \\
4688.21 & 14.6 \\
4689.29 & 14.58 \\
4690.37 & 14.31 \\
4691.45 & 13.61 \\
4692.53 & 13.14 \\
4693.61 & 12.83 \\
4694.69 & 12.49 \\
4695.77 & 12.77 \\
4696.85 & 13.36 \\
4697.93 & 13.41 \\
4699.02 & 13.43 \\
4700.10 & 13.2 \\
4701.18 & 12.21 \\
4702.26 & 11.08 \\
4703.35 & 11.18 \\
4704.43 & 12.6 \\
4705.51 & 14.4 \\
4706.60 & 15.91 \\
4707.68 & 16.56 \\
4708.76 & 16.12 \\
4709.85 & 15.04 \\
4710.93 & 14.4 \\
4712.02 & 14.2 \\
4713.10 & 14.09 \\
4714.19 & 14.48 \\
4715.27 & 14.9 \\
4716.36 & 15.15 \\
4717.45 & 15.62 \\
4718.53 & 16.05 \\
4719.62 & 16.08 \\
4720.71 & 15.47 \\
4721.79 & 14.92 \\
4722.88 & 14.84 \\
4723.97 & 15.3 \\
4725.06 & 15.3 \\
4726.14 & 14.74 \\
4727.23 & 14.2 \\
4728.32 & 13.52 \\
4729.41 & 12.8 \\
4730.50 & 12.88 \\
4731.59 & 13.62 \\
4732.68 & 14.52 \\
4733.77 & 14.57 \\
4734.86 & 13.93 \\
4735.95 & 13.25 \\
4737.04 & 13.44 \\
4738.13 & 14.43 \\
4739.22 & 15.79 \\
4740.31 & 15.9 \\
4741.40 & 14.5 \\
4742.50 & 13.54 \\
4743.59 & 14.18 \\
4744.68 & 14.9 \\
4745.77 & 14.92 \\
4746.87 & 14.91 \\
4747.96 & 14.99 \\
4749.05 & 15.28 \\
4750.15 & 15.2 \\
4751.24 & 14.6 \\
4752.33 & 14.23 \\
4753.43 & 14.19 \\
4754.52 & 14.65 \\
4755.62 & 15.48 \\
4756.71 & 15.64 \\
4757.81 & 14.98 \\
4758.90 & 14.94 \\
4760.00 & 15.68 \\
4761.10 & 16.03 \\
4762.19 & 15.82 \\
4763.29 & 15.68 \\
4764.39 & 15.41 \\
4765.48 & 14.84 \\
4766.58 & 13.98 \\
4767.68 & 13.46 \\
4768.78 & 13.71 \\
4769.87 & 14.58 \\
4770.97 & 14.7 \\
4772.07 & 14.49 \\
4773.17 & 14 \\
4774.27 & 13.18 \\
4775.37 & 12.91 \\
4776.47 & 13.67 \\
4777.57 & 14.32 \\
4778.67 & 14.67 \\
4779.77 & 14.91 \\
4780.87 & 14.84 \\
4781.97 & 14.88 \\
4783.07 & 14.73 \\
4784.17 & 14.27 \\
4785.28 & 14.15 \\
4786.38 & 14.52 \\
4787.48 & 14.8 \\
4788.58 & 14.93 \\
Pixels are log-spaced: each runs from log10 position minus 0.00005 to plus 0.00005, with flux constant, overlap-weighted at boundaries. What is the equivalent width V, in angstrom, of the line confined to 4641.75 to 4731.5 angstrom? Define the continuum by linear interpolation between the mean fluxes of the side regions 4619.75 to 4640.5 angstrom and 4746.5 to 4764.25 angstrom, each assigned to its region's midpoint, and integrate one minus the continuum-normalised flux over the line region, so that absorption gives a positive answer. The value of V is 4.8 angstrom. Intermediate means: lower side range 14.4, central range 13.9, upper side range 15.2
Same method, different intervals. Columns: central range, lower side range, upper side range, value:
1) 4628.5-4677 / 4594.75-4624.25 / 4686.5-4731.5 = 2.0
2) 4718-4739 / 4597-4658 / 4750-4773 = 0.5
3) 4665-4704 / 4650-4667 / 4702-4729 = 2.8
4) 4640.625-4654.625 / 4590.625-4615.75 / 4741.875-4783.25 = 1.0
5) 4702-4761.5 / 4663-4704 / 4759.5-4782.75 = -2.7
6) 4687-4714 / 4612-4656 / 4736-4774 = 1.5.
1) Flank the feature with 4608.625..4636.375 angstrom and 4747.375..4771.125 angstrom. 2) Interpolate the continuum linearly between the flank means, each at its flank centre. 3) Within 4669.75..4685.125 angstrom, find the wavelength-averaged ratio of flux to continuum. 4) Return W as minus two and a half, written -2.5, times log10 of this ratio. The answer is 0.09 mag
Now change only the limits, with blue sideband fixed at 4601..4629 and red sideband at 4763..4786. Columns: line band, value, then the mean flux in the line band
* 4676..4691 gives 0.09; 13.6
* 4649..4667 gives 0.07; 14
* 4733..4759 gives -0.01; 14.7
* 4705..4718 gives -0.03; 15.1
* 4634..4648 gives 0.07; 14.2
